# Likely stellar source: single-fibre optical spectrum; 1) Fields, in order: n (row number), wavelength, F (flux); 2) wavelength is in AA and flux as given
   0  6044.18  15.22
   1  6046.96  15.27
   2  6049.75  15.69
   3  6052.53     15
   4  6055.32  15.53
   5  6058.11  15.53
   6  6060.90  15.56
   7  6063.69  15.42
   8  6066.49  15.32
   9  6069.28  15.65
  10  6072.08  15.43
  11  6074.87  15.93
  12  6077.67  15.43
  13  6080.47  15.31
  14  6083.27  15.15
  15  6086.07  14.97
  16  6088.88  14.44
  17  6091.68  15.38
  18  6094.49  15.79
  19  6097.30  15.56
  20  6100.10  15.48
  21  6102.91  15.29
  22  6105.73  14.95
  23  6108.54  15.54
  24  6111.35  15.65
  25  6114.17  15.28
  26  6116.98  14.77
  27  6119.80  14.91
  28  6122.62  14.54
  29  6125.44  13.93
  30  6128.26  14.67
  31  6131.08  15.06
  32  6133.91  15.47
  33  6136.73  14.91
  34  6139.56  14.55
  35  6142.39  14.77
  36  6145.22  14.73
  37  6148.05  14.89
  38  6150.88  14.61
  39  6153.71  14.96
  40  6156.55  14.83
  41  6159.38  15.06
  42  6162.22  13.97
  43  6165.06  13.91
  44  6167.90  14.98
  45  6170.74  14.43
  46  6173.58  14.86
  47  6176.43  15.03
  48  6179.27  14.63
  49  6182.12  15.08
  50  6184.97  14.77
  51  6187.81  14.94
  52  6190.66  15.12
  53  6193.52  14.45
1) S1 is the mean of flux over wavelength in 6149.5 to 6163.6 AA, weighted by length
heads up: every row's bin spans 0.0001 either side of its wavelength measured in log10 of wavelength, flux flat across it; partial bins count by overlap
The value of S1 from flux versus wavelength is 14.7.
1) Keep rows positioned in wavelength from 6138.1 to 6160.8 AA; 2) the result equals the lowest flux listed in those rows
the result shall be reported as 14.55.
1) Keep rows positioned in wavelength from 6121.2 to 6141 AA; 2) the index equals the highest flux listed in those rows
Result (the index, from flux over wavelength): 15.47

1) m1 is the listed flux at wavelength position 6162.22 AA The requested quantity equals 13.97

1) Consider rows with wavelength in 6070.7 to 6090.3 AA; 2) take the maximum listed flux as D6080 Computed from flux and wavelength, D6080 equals 15.93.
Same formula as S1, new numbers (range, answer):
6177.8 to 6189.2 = 14.9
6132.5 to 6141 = 15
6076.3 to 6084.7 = 15.3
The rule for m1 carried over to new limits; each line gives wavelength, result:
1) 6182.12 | 15.08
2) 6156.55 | 14.83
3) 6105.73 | 14.95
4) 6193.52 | 14.45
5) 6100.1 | 15.48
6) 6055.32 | 15.53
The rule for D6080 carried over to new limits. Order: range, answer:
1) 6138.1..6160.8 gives 15.06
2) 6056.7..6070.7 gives 15.65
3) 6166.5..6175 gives 14.98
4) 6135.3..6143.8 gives 14.91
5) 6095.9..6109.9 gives 15.56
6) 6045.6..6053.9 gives 15.69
